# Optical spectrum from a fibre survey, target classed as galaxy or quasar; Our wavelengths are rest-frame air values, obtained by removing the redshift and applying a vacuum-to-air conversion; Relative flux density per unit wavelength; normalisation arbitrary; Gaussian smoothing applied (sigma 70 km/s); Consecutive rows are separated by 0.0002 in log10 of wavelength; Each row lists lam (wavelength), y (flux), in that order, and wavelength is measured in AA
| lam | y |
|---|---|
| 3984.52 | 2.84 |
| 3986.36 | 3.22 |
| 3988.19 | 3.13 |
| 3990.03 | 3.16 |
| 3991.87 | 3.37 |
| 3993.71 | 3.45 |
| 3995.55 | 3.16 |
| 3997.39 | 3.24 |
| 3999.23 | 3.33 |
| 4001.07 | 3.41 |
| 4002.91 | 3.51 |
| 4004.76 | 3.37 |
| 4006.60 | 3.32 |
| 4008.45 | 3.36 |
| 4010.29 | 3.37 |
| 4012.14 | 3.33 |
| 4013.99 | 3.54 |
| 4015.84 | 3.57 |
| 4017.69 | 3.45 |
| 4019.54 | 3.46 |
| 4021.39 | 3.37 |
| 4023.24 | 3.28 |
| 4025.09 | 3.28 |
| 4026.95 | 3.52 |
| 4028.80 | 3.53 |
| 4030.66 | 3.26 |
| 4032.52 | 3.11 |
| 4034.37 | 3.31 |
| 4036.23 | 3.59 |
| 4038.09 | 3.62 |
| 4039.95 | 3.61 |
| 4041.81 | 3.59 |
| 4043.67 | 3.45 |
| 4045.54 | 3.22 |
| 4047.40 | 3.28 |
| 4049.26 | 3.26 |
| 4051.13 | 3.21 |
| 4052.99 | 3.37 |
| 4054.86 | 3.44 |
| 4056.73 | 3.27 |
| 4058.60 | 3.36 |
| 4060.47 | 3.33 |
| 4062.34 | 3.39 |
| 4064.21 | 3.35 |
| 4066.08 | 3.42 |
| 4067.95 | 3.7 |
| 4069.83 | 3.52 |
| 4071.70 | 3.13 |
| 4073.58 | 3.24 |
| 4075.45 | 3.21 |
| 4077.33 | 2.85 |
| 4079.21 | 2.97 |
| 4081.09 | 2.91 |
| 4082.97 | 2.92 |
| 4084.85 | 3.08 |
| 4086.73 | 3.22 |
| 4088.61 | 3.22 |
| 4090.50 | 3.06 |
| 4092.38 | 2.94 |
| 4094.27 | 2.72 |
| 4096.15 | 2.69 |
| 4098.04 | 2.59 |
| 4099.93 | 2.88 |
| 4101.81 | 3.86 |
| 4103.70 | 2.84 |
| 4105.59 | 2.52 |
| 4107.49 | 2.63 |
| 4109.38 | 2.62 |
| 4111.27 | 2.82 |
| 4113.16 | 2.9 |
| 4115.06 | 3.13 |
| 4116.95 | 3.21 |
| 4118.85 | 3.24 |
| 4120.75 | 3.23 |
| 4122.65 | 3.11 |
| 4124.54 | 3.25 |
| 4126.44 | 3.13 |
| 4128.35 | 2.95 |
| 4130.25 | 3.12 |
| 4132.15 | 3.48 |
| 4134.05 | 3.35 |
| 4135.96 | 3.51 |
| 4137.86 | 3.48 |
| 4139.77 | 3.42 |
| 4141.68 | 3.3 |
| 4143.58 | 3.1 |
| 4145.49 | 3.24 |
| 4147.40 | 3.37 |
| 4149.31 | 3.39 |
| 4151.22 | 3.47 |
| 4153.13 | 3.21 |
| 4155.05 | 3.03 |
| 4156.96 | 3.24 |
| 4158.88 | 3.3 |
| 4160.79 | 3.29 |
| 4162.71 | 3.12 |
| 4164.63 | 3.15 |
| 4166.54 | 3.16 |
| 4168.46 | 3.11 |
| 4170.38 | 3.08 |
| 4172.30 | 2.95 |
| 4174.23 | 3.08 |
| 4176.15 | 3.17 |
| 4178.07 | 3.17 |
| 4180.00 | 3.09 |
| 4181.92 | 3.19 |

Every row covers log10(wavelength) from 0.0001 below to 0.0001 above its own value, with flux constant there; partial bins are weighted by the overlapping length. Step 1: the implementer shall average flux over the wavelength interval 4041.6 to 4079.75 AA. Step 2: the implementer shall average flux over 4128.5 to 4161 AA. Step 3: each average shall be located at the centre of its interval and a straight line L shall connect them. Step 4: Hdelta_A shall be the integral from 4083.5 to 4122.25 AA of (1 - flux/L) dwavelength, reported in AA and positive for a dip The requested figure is 3.9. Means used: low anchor 3.31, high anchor 3.3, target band 2.97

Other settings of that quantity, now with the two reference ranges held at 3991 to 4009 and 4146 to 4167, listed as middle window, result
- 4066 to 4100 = 2.43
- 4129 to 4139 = -0.34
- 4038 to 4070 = -0.83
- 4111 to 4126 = 0.69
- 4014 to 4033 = -0.34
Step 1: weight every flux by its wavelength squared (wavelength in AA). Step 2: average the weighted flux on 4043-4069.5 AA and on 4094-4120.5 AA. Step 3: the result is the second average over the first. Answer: 0.89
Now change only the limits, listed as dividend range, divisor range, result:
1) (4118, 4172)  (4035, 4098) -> 1.04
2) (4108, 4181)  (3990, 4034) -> 1.01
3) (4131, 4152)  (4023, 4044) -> 1.03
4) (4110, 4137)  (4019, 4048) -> 0.97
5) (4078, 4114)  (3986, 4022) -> 0.91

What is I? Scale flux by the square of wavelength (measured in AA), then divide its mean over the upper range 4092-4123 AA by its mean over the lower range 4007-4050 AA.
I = 0.90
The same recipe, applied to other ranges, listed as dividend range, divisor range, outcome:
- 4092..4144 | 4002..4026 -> 0.95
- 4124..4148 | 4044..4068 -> 1.02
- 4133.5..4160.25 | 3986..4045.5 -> 1.04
